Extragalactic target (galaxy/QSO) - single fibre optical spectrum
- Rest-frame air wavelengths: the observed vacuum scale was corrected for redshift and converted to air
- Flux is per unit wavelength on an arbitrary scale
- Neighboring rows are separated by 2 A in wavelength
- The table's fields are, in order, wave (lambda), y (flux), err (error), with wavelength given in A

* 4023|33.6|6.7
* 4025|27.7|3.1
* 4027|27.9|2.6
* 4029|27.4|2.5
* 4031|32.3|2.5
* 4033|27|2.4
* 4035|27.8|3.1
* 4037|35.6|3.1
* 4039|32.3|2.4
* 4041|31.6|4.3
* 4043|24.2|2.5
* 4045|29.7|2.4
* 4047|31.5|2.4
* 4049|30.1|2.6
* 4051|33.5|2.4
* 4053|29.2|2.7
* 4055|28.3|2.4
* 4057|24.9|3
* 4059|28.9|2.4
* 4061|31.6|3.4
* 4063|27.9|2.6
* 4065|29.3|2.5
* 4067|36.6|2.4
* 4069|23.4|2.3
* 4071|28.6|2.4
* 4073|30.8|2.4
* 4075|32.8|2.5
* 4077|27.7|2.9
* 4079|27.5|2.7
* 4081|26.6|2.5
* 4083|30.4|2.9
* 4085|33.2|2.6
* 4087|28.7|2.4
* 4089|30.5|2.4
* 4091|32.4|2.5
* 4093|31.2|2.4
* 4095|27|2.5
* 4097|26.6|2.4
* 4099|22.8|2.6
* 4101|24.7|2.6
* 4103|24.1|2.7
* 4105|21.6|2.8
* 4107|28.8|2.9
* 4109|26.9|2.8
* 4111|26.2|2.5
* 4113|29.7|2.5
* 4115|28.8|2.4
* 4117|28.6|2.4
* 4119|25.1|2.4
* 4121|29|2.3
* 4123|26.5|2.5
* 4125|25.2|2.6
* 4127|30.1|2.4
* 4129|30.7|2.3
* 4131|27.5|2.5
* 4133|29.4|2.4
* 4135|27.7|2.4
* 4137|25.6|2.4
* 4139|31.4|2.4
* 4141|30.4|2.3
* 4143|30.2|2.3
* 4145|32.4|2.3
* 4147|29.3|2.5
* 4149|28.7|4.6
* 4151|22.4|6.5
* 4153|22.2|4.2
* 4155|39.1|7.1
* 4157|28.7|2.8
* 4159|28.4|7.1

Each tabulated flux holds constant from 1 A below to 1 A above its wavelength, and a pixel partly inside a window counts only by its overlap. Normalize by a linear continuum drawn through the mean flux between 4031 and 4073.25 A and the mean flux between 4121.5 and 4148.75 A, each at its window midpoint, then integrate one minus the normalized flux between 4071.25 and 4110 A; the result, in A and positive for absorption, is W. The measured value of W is 1.6 A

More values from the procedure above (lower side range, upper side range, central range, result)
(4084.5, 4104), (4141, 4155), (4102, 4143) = 0.8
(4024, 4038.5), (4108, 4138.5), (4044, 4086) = -1.1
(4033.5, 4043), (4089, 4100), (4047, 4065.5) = 0.3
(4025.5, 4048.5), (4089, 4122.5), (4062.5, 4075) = -0.5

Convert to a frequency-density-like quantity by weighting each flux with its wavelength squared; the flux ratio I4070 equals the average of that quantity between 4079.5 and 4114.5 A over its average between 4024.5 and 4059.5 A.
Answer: 1.0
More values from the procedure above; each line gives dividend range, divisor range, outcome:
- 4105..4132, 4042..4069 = 0.97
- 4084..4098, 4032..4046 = 1.03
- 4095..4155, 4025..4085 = 0.96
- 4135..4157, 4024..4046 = 1.04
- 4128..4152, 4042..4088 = 1.02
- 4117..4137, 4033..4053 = 0.95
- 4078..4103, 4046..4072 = 0.97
